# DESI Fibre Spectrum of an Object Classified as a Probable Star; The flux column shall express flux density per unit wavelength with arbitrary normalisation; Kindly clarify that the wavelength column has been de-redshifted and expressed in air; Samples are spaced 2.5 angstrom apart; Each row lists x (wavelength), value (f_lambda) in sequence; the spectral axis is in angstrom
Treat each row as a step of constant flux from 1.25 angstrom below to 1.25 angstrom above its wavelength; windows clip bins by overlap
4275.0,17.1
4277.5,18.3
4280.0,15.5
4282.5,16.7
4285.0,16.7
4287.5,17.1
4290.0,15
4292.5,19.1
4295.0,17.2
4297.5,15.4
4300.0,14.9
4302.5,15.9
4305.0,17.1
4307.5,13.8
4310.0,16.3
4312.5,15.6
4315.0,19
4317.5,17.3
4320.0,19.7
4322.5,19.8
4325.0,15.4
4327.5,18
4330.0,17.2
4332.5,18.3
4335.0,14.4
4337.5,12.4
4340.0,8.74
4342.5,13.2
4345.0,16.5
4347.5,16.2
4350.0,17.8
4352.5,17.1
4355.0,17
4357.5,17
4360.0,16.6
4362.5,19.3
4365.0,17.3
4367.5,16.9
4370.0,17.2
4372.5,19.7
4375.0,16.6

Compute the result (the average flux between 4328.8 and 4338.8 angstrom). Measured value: 15.5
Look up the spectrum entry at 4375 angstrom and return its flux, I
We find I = 16.6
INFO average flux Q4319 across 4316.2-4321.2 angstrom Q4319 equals 18.5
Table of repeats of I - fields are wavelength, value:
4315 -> 19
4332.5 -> 18.3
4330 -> 17.2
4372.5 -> 19.7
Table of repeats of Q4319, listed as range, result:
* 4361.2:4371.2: 17.7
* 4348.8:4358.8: 17.2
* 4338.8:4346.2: 12.8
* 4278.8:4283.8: 16.1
